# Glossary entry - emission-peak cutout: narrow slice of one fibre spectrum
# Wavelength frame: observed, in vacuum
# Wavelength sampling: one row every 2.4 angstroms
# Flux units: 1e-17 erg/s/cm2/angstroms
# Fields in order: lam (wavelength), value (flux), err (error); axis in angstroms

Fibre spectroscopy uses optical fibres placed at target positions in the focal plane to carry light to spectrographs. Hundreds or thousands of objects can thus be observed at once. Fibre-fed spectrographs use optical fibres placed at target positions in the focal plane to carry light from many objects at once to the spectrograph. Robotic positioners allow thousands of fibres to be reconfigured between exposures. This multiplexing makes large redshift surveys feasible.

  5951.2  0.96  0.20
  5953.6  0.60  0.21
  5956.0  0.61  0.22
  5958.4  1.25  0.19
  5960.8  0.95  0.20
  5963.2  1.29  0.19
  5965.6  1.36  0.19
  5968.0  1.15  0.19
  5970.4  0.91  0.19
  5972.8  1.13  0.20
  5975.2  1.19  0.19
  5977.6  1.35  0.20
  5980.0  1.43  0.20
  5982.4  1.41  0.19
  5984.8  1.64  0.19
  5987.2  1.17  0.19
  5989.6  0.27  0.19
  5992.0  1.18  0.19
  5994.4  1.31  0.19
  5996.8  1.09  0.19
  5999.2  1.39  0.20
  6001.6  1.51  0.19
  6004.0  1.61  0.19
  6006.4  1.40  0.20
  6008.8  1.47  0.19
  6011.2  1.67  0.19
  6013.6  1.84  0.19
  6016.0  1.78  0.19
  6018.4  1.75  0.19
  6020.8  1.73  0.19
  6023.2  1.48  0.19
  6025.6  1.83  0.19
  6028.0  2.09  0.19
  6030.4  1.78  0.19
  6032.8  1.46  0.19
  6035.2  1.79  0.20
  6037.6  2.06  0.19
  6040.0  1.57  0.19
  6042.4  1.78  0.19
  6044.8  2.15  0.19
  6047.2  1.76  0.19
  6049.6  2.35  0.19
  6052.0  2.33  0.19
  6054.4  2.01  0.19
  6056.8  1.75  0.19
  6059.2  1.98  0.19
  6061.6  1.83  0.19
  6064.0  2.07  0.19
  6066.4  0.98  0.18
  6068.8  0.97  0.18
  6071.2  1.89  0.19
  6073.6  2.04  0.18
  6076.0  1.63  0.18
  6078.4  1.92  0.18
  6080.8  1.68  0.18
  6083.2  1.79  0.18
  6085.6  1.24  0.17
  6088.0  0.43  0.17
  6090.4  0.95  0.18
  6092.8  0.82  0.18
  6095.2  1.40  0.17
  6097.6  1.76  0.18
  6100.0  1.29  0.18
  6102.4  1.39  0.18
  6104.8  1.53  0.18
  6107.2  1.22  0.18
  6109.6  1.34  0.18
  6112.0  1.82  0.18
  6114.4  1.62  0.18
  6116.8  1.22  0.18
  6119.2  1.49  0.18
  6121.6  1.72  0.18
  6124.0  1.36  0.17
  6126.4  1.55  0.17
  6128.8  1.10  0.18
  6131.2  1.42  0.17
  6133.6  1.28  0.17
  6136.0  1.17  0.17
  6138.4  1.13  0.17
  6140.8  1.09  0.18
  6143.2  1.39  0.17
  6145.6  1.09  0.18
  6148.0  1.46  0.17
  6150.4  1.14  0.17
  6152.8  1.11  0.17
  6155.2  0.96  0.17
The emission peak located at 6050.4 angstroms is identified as C III] 1909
